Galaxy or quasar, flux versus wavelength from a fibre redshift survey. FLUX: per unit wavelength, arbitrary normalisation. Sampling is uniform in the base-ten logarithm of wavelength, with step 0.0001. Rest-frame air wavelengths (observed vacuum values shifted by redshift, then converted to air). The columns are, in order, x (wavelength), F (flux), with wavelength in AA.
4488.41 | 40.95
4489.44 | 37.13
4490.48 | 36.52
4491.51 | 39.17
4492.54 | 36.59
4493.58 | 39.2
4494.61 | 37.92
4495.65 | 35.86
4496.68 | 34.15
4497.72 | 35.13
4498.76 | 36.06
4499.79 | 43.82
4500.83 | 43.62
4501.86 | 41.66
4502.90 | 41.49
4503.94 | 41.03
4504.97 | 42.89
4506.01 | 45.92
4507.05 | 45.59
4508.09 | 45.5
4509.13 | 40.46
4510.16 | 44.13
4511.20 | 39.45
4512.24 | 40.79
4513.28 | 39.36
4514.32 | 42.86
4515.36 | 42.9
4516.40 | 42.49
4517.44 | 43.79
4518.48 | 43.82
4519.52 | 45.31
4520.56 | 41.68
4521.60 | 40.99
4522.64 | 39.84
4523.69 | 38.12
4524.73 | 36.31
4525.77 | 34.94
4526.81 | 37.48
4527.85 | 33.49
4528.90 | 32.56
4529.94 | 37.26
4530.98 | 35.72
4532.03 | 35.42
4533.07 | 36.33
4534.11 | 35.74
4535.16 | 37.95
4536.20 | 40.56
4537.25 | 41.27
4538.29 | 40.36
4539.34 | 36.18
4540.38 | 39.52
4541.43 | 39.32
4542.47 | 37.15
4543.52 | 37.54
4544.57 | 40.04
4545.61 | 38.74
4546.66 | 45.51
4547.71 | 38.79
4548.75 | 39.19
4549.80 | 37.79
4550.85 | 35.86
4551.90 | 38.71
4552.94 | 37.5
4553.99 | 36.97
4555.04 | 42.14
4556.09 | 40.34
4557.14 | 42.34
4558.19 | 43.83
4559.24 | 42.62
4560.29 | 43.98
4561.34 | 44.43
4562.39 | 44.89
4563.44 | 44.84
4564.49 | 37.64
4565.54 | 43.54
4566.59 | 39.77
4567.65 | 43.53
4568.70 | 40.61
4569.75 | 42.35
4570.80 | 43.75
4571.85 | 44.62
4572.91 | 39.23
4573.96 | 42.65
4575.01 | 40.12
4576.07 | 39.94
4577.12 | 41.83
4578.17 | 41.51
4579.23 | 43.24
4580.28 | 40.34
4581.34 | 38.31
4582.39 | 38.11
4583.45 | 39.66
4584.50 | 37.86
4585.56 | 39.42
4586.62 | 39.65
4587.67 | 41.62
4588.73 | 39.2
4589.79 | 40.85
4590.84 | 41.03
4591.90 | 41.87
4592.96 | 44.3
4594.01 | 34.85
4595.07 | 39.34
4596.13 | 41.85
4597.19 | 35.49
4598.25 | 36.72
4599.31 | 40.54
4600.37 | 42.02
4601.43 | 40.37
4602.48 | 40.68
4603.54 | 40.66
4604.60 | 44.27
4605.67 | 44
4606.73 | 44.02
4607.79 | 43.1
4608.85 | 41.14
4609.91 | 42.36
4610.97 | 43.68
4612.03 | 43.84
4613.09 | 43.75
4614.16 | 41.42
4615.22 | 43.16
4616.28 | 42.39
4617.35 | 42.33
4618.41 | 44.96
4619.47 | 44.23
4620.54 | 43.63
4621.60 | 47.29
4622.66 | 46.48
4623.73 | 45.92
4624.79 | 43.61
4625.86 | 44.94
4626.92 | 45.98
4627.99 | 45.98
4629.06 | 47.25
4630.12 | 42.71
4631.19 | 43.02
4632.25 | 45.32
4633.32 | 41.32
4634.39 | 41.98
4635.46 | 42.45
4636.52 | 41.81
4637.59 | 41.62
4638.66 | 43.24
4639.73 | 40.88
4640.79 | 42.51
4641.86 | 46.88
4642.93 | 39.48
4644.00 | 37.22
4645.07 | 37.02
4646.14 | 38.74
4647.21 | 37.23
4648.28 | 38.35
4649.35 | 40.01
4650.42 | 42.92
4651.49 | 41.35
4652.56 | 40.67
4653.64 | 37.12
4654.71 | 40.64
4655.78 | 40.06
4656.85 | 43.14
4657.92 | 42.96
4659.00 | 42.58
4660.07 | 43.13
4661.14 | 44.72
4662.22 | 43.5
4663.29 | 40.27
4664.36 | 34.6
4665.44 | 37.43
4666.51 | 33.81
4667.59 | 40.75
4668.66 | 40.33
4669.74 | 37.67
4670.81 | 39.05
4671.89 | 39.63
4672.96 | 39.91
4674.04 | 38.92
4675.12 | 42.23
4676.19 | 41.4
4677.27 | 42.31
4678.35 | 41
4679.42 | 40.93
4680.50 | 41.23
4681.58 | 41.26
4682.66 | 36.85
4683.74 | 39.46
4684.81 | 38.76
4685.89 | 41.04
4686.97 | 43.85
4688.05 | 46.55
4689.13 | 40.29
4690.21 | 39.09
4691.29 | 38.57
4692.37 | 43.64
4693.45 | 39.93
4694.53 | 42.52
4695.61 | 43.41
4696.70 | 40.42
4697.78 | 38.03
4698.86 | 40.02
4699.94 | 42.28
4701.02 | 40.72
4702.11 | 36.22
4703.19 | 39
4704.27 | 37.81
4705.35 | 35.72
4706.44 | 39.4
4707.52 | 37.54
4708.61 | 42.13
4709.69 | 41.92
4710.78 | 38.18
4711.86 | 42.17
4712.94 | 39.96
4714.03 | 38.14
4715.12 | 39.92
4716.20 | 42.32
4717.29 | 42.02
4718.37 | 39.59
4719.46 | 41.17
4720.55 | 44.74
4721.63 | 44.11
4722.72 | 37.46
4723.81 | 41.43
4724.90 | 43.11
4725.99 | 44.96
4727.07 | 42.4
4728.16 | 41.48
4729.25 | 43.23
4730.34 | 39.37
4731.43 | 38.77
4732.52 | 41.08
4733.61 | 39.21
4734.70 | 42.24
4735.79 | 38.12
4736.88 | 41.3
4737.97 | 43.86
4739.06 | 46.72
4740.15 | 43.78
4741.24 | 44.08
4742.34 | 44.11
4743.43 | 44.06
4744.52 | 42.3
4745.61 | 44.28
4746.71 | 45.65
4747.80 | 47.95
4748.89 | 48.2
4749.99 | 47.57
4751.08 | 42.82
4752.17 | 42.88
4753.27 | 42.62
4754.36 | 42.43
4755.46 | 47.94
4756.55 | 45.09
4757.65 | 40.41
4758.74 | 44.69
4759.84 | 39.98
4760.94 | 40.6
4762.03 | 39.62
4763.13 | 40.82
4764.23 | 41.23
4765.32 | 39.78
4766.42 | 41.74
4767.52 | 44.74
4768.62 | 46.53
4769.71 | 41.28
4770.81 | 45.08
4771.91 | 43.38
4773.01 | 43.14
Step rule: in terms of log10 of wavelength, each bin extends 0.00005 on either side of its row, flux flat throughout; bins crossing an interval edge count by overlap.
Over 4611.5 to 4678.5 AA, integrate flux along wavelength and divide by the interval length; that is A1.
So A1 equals 41.8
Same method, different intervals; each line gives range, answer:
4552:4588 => 41.2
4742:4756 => 44.8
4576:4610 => 40.6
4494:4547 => 39.7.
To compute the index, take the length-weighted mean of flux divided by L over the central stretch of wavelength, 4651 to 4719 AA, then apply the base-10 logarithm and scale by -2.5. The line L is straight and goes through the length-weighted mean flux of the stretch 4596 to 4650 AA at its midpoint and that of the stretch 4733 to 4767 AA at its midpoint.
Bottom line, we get 0.06 mag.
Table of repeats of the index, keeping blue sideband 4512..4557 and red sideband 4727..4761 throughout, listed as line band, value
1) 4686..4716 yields 0.052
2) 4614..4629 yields -0.098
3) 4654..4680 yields 0.032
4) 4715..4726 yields 0.022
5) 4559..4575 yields -0.074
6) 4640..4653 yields 0.027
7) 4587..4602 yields 0.005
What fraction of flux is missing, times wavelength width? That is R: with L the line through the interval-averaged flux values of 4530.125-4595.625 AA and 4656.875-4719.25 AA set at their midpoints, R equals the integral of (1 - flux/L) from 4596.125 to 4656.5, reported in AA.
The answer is -2.8 AA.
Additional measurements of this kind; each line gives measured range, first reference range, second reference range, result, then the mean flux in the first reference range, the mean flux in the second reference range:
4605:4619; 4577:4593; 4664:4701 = -1.0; 40.4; 40.2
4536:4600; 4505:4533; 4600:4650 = 1.4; 40.2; 42.7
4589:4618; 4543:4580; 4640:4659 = -0.5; 41.2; 40.4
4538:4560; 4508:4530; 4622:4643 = 0.8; 40.1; 43.8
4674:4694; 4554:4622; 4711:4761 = 0.6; 41.6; 42.6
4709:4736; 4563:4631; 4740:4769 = 1.3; 42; 43.5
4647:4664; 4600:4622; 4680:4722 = 0.2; 43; 40.5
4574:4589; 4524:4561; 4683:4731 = -0.4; 38.6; 40.8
